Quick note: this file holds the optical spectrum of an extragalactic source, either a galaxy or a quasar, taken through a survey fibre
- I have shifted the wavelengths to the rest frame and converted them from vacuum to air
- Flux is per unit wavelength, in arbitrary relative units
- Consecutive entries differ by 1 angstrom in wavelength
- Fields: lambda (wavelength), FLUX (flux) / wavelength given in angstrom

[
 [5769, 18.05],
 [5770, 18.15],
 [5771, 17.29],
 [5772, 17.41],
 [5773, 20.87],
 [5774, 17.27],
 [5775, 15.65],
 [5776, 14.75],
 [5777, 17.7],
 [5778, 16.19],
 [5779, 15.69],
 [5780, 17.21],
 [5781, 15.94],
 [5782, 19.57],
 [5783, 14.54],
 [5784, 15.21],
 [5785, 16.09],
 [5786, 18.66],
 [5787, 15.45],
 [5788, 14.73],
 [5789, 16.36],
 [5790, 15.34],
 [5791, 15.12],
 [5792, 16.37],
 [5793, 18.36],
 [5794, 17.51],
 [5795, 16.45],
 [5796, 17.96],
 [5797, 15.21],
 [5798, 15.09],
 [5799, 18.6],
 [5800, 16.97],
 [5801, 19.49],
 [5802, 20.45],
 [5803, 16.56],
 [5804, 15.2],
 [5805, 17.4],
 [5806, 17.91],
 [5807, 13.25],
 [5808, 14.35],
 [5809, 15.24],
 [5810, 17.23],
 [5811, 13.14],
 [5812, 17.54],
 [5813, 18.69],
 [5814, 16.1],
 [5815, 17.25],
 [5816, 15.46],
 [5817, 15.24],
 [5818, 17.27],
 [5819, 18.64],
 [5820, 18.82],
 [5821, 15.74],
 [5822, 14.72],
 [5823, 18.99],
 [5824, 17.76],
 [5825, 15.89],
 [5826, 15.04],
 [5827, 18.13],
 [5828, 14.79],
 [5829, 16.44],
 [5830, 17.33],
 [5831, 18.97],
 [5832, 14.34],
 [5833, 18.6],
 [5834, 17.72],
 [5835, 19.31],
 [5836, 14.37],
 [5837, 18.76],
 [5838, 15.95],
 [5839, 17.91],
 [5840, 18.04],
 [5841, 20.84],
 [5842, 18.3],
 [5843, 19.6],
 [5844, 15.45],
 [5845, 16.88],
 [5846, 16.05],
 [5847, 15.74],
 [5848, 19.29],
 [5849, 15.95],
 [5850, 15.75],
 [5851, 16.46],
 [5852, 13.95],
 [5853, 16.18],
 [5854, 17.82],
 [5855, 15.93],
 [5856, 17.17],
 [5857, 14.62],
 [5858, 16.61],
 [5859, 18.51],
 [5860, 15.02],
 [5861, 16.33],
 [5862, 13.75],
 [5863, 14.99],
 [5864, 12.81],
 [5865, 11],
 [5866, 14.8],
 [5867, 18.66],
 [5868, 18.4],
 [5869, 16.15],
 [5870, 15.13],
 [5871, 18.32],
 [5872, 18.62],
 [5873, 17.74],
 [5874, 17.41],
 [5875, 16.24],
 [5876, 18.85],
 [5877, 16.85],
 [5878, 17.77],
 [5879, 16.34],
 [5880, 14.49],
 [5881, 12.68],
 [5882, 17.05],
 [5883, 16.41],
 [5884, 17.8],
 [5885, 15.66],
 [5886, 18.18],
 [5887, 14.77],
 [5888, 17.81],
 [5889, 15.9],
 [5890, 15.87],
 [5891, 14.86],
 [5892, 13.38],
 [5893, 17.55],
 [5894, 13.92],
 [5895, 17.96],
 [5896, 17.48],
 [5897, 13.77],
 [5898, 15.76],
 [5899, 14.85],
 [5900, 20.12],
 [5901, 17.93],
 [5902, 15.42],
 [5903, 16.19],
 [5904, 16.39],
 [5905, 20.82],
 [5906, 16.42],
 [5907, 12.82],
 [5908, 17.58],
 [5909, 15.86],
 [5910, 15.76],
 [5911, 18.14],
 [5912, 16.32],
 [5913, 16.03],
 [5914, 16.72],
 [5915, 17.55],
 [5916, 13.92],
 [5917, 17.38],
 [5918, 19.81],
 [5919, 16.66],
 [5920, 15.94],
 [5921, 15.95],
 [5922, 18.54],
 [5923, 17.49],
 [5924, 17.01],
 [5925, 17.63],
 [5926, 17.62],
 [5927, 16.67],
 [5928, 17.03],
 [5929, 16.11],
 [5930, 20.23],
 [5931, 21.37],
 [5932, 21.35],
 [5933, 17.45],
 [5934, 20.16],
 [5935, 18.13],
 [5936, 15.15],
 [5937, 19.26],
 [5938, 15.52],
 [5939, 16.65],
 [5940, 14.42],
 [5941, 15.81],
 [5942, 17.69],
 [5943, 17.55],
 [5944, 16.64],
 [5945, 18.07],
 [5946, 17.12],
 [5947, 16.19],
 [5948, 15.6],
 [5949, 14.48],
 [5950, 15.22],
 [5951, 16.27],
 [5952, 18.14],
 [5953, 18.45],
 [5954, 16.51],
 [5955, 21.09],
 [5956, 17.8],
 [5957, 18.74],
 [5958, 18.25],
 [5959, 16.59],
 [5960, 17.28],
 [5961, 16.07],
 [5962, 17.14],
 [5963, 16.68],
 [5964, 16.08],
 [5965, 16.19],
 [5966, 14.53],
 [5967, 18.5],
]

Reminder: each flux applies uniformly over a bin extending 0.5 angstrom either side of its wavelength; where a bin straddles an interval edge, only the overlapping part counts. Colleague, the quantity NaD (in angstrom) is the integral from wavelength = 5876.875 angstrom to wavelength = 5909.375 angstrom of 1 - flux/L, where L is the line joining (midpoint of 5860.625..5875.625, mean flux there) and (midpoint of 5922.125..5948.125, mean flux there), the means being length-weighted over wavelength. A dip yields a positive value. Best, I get 0.6 angstrom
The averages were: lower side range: 16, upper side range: 17.5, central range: 16.3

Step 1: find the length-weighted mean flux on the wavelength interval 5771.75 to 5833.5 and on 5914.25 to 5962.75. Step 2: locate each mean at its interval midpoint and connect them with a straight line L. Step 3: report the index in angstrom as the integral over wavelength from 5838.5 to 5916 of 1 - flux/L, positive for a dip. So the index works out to 2.6 angstrom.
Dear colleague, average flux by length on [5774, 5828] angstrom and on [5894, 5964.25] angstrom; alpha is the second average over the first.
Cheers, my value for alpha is 1.03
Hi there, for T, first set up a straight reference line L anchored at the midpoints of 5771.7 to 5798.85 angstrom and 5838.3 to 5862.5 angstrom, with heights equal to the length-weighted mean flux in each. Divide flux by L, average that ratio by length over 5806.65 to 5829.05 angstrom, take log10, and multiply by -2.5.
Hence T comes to 0.02 mag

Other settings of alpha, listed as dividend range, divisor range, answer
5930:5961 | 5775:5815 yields 1.06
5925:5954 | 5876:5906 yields 1.06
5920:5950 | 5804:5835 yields 1.04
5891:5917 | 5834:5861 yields 0.96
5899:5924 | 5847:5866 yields 1.08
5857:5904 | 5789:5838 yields 0.97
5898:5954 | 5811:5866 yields 1.03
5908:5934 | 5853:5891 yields 1.07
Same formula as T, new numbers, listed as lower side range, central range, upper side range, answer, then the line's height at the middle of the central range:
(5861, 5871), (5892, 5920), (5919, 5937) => 0.026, 17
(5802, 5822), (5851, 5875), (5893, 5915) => 0.026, 16.5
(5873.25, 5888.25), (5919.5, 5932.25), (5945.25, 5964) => -0.061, 16.9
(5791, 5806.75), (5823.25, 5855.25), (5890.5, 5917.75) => -0.010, 16.9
